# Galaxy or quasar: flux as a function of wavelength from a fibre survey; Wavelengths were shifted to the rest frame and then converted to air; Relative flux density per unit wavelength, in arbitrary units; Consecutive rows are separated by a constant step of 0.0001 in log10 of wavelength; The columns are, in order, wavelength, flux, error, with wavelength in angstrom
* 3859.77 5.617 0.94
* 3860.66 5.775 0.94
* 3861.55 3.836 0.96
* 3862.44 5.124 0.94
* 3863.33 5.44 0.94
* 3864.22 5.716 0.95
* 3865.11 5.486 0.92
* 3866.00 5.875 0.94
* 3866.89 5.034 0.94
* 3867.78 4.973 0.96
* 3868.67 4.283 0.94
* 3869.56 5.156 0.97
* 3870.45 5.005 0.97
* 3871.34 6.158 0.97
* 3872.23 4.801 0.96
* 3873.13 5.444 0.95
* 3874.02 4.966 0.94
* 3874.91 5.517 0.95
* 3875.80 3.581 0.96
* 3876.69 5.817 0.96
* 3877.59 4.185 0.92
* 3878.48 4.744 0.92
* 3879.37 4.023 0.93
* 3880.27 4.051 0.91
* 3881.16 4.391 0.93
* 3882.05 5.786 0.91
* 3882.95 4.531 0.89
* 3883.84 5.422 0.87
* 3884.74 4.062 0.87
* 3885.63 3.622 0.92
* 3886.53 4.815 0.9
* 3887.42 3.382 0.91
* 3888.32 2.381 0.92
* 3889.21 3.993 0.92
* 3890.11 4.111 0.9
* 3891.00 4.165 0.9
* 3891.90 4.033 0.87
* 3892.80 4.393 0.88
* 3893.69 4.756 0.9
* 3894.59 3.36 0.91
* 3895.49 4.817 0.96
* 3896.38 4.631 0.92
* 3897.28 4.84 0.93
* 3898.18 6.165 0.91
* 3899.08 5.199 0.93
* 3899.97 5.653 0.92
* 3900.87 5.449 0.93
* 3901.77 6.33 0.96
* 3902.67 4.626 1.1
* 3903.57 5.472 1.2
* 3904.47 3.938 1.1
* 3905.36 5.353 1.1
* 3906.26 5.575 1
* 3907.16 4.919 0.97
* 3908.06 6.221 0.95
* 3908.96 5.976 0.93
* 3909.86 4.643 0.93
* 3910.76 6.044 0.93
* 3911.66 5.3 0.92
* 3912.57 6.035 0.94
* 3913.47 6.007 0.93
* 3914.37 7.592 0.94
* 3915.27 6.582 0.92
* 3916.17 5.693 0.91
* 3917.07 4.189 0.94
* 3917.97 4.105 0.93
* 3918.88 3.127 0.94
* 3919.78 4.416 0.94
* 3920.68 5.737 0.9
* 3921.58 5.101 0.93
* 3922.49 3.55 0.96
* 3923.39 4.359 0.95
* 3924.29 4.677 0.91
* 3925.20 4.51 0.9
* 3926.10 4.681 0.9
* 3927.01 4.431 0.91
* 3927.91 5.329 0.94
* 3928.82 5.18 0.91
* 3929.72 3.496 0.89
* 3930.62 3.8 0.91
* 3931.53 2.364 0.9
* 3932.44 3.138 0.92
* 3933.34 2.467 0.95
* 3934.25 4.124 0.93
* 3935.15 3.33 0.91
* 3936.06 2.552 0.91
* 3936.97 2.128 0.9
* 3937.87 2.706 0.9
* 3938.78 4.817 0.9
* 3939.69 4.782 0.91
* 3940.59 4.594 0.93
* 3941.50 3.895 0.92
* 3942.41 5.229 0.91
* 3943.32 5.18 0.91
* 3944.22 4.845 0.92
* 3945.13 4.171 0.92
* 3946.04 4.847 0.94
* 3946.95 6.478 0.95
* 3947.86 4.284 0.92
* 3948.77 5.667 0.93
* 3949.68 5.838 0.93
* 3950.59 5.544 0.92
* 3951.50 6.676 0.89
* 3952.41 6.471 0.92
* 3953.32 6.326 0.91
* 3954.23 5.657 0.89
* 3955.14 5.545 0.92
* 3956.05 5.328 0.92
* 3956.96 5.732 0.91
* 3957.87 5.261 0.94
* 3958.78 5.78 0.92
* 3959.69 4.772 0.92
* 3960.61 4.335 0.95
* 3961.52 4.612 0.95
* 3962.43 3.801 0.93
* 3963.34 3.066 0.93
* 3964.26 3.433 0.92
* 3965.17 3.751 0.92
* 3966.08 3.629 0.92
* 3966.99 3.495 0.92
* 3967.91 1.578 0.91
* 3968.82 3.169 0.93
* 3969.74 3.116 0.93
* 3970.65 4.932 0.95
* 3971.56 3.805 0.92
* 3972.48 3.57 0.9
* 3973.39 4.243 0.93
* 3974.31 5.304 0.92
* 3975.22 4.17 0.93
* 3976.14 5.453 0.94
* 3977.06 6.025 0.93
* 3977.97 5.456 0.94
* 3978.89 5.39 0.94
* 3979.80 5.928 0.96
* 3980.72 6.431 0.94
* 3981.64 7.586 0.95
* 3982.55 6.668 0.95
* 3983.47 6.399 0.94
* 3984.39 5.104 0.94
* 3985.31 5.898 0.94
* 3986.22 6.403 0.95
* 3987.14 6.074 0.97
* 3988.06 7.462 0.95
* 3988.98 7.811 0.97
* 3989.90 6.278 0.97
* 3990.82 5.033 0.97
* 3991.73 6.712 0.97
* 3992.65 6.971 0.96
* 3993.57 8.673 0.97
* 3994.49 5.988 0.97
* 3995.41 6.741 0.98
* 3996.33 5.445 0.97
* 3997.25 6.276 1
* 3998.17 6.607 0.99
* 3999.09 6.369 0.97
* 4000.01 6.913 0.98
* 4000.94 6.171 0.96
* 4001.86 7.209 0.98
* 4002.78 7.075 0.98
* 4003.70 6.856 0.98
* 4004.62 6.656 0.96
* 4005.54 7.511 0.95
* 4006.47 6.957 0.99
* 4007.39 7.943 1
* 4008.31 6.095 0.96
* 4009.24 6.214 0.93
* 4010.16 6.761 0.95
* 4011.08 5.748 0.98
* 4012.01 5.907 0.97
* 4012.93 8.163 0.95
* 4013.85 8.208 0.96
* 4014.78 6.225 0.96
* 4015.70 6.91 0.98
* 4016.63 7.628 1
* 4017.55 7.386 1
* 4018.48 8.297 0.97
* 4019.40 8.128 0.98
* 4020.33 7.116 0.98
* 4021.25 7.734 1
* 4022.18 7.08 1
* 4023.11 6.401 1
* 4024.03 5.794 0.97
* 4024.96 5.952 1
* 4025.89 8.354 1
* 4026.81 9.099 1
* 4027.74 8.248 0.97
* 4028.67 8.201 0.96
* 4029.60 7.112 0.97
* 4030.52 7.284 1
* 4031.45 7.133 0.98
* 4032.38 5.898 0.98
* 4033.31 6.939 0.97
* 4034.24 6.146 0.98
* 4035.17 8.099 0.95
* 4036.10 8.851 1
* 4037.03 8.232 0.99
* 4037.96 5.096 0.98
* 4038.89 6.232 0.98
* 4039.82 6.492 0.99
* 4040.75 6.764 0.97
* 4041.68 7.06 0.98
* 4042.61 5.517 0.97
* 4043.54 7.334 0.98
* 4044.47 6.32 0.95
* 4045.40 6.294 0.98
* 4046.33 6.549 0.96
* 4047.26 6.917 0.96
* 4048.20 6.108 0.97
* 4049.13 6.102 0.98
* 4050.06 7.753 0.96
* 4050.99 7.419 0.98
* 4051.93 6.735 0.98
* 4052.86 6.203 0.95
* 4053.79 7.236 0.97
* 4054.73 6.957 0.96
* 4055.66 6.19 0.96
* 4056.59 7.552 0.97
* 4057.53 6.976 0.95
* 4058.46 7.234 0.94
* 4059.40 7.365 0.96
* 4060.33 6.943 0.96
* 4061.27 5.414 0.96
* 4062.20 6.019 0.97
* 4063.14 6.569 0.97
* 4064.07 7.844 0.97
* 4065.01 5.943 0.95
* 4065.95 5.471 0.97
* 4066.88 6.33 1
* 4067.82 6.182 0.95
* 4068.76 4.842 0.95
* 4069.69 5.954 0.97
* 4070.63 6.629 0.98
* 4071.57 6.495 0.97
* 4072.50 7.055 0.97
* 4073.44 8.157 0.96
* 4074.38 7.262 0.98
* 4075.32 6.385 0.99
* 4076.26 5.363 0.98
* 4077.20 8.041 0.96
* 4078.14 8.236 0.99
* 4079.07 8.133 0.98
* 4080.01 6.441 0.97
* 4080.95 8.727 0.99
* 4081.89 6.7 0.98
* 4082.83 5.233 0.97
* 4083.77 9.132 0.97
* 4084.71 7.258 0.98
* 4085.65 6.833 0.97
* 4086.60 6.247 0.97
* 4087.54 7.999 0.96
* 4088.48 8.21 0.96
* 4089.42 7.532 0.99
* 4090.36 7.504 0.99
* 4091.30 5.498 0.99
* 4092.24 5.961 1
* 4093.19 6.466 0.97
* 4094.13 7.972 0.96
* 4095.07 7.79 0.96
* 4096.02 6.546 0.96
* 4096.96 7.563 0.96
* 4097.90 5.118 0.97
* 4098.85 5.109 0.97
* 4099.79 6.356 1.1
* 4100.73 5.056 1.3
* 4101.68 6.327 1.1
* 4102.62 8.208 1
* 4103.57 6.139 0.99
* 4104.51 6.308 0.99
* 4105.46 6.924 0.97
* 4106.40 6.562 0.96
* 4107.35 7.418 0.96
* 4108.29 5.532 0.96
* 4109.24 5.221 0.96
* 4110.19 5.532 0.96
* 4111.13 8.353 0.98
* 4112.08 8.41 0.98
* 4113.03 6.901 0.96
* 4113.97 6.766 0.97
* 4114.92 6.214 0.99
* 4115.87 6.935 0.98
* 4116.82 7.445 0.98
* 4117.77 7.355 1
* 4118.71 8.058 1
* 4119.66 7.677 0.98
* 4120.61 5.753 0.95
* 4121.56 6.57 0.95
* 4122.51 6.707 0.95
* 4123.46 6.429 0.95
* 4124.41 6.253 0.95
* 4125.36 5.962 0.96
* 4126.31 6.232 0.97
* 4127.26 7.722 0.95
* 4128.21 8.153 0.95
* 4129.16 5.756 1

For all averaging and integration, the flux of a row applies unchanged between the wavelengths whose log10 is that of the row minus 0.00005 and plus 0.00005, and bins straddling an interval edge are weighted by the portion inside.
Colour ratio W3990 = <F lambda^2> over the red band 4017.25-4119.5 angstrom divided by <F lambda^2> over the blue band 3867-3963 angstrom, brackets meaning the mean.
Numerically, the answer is 1.56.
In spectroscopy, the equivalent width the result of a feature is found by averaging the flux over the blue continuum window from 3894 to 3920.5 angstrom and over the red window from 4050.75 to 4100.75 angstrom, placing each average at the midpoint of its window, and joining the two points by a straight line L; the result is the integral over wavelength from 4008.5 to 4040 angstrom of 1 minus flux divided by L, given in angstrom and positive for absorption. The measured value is -4.1 angstrom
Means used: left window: 5.25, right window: 6.8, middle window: 7.14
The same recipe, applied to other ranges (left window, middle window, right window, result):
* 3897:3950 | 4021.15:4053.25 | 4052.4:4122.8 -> -4.07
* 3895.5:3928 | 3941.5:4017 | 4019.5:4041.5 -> 7.22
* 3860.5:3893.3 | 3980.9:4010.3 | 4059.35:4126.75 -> -4.17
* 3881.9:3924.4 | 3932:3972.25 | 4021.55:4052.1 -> 8.71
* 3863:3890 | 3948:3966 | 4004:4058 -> 2.49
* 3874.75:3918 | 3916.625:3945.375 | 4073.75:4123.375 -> 6.33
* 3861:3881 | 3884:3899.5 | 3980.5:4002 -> 2.78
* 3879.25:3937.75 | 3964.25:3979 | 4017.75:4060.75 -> 4.19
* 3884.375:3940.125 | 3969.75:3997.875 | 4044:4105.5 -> -1.80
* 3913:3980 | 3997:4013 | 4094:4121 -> -4.05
